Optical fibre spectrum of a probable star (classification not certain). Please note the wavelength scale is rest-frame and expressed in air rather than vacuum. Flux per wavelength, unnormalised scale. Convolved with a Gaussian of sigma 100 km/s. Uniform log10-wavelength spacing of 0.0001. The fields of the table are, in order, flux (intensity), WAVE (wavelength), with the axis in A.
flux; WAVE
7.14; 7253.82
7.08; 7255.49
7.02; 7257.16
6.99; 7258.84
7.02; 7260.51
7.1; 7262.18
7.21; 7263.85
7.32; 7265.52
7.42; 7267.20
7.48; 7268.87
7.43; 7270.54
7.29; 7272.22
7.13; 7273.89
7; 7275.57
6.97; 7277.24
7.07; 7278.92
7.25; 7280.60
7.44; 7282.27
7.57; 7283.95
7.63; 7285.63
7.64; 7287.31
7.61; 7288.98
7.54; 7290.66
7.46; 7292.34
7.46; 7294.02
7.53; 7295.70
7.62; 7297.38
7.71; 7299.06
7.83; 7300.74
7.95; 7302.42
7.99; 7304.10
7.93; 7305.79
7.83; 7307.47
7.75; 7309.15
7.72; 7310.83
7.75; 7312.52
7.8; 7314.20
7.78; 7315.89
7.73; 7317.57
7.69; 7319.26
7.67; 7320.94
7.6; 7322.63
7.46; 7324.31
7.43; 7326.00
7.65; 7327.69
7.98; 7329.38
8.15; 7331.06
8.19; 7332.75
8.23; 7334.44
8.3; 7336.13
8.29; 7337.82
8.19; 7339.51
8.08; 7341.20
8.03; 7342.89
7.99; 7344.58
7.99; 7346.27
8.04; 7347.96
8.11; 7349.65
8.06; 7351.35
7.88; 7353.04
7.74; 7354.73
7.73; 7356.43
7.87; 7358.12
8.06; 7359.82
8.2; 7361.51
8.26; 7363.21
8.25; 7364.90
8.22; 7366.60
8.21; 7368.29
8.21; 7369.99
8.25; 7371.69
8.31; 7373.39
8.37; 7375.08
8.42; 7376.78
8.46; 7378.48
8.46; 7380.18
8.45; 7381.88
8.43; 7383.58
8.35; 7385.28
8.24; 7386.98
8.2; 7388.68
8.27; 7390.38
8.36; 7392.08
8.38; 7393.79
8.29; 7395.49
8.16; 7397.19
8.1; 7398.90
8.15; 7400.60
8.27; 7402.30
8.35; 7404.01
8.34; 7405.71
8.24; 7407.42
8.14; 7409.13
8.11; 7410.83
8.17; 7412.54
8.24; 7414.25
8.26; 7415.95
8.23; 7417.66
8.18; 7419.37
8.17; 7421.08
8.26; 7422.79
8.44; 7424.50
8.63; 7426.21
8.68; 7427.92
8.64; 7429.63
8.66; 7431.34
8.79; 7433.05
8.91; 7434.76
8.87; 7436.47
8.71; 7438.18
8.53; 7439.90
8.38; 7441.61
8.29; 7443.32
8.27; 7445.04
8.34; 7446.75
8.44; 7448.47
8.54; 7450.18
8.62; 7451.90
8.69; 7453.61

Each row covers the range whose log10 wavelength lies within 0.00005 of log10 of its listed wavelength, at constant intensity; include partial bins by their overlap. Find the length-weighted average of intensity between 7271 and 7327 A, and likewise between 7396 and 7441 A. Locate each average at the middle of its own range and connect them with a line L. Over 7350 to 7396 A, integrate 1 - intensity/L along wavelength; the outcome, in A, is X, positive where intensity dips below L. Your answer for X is -0.79 A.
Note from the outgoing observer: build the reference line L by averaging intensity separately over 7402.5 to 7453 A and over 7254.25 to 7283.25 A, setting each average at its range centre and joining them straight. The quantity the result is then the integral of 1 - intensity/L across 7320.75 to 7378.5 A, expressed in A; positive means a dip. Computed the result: -1.7 A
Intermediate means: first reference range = 7.19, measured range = 8.05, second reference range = 8.43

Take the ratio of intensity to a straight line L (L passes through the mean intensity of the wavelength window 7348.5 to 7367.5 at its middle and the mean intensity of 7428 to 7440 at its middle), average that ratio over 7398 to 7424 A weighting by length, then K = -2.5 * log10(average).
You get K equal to 0.04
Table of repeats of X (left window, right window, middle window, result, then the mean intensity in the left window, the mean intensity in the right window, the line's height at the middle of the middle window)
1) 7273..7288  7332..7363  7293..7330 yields -0.4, 7.29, 8.06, 7.65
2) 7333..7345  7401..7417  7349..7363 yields 0.4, 8.17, 8.23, 8.18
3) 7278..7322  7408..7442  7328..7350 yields -0.6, 7.65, 8.45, 7.9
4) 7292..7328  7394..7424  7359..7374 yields -0.4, 7.7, 8.22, 8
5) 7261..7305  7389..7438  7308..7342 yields -0.6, 7.45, 8.37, 7.74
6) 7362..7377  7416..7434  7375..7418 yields 0.4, 8.27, 8.46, 8.36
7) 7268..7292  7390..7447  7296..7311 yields -0.5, 7.36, 8.38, 7.54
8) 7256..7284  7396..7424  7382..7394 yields -0.4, 7.21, 8.21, 8.05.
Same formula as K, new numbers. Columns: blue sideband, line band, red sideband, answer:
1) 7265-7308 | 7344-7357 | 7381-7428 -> 0.00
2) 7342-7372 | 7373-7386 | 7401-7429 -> -0.03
